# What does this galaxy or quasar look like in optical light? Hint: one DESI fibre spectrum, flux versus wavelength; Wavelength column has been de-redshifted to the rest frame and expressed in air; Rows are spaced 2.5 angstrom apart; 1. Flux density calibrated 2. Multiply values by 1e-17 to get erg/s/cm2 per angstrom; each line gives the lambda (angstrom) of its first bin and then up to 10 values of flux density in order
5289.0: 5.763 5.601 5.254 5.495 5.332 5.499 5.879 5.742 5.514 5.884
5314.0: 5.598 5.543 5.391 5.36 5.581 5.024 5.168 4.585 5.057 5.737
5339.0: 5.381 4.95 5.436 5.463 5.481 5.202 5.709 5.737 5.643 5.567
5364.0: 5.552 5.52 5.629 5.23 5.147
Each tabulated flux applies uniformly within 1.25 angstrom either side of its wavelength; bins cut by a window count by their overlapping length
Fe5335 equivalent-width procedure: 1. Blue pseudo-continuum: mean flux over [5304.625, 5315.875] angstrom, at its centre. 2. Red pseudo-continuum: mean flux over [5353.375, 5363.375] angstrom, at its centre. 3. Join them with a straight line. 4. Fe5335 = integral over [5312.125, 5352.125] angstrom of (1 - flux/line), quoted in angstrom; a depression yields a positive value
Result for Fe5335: 2.48 angstrom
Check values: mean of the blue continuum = 5.69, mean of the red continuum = 5.65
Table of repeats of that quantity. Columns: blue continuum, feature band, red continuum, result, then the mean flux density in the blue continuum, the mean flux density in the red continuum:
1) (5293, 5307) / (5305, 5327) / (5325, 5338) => -0.87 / 5.53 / 5.13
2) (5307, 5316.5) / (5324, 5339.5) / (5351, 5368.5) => 1.22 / 5.66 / 5.58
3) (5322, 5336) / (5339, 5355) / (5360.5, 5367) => -0.06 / 5.13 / 5.55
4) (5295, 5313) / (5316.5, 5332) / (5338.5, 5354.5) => 0.71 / 5.62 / 5.36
